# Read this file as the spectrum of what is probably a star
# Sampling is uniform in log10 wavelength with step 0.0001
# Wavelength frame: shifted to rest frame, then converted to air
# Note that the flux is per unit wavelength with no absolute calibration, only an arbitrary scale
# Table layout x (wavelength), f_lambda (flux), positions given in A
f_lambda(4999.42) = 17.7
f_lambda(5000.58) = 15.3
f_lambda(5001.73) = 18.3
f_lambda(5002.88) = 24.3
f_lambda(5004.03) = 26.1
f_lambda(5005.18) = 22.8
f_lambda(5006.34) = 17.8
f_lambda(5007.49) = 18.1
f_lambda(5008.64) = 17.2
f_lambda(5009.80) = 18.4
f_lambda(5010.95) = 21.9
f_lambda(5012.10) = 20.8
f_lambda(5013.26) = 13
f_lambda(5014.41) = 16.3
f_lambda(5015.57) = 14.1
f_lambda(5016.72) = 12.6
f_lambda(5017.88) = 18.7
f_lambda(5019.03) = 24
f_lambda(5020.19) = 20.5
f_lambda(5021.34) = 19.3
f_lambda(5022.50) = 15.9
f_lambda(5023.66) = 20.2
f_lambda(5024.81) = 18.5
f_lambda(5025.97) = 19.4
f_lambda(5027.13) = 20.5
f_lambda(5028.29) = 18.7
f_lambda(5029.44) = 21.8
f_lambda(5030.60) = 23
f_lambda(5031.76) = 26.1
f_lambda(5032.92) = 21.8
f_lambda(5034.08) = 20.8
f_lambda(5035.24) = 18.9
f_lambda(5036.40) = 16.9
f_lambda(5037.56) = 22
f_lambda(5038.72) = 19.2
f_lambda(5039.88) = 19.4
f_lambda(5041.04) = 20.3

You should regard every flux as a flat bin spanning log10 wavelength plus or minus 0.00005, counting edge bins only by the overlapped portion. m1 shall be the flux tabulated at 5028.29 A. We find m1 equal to 18.7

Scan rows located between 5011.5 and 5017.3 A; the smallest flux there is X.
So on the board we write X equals 12.6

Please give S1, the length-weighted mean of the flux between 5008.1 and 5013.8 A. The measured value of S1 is 18.3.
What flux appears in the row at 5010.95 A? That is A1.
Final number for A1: 21.9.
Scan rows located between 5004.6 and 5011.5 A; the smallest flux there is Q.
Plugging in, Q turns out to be 17.2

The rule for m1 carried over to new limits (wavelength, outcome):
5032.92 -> 21.8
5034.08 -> 20.8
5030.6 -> 23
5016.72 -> 12.6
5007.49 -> 18.1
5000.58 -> 15.3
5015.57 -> 14.1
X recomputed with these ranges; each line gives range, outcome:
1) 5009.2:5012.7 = 18.4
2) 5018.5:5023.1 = 15.9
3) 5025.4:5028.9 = 18.7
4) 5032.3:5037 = 16.9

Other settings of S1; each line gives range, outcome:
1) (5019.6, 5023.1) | 18.6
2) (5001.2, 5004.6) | 23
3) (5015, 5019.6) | 17.4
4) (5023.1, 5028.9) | 19.5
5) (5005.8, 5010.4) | 17.9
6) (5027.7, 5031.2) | 21.2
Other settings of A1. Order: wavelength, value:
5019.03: 24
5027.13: 20.5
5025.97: 19.4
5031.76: 26.1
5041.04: 20.3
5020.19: 20.5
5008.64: 17.2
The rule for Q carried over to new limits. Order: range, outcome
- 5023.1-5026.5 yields 18.5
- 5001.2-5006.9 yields 17.8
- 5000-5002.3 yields 15.3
